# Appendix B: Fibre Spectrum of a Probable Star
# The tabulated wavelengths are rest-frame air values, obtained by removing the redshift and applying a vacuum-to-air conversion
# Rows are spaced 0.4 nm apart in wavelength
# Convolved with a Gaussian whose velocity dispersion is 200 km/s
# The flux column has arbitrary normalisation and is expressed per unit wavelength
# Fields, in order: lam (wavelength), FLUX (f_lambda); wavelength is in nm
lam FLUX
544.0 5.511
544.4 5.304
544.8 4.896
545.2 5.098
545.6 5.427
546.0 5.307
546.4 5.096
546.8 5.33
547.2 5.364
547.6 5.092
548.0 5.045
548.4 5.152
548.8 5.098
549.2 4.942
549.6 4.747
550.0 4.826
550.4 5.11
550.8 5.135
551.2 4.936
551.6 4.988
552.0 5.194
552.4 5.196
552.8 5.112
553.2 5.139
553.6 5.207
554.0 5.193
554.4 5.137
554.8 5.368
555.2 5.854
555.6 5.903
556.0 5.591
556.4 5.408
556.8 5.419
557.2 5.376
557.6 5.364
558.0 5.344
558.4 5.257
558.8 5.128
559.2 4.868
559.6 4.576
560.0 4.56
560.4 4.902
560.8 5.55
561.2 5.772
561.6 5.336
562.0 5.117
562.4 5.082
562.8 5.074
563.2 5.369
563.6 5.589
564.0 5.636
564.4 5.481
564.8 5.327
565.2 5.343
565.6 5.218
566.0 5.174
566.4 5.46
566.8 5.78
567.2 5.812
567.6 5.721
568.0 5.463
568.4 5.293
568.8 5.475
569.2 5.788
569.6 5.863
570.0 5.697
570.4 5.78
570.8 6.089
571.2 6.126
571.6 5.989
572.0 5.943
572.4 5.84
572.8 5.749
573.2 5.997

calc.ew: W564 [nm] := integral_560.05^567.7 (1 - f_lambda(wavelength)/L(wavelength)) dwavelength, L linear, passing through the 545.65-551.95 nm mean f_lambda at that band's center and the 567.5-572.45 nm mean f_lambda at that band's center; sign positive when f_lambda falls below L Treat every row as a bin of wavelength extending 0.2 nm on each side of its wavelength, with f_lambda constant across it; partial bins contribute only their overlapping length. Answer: 0.26 nm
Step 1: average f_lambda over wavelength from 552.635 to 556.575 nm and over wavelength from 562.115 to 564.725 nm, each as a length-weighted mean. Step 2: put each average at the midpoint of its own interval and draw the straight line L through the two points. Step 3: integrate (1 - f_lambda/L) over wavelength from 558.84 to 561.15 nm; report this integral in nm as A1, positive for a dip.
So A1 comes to 0.18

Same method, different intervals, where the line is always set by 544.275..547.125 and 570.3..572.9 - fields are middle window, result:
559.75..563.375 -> 0.30 nm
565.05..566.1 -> 0.10 nm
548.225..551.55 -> 0.21 nm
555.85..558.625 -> 0.07 nm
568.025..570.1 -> 0.09 nm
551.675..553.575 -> 0.09 nm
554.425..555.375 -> -0.01 nm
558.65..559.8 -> 0.15 nm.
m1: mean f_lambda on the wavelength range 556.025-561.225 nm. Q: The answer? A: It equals 5.19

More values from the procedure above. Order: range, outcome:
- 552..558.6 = 5.36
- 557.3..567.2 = 5.28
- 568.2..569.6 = 5.57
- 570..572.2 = 5.96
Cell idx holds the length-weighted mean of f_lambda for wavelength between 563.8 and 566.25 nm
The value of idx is 5.37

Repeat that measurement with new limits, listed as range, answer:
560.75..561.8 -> 5.55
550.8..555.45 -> 5.22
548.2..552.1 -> 5.01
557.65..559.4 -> 5.17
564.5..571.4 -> 5.61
